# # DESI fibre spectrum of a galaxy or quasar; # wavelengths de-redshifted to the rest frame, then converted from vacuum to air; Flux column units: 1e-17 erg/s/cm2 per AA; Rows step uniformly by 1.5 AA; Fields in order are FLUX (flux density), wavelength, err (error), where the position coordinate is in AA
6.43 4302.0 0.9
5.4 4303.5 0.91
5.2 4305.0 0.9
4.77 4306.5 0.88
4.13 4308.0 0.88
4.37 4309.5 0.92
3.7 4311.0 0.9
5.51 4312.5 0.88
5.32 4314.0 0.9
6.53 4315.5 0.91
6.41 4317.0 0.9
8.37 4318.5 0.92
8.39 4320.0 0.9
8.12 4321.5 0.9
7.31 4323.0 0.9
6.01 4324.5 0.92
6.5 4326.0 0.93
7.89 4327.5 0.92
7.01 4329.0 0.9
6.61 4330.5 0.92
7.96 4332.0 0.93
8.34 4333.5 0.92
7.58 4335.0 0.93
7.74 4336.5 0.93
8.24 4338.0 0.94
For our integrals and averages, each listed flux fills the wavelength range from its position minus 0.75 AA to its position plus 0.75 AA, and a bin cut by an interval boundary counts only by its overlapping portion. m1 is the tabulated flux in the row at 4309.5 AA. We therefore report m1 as 4.37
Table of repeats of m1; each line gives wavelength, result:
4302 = 6.43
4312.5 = 5.51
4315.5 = 6.53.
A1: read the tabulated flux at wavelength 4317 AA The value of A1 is 6.41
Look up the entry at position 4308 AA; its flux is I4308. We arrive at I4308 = 4.13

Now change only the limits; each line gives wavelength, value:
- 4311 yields 3.7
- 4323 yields 7.31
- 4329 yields 7.01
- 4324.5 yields 6.01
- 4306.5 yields 4.77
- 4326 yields 6.5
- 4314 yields 5.32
